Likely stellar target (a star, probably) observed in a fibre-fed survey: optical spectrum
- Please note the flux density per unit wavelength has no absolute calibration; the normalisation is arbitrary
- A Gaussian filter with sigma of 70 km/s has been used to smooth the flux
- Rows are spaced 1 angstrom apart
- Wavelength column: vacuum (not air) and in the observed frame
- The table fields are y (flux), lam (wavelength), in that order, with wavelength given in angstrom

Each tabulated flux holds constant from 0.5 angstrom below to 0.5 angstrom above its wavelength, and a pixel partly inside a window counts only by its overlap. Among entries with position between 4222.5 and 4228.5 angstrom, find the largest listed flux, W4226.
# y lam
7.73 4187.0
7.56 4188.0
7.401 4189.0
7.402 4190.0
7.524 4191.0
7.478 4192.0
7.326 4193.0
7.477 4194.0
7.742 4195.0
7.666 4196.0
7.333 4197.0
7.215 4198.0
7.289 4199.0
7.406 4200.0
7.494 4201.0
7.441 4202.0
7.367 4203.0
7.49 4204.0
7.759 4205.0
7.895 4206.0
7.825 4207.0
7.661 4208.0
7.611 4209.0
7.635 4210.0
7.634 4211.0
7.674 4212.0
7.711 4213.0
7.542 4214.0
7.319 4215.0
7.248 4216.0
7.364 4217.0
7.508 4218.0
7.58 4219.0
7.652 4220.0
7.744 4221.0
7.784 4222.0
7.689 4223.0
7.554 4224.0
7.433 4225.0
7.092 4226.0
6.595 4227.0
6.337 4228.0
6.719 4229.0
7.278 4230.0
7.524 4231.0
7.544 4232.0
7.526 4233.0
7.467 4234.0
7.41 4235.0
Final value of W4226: 7.689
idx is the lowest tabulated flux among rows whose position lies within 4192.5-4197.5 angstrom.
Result 7.326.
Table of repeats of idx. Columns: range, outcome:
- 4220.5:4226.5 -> 7.092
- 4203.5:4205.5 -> 7.49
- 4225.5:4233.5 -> 6.337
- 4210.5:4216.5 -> 7.248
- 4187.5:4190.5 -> 7.401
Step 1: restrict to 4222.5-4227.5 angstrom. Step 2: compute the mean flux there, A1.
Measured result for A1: 7.27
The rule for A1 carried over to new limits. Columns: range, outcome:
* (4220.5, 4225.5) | 7.64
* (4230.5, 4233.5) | 7.53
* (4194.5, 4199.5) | 7.45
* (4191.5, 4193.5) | 7.4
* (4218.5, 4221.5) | 7.66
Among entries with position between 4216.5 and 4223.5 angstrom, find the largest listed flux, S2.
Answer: 7.784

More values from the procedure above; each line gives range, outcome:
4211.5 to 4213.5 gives 7.711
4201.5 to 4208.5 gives 7.895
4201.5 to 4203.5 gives 7.441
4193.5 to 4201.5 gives 7.742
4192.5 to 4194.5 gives 7.477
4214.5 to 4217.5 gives 7.364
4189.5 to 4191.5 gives 7.524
